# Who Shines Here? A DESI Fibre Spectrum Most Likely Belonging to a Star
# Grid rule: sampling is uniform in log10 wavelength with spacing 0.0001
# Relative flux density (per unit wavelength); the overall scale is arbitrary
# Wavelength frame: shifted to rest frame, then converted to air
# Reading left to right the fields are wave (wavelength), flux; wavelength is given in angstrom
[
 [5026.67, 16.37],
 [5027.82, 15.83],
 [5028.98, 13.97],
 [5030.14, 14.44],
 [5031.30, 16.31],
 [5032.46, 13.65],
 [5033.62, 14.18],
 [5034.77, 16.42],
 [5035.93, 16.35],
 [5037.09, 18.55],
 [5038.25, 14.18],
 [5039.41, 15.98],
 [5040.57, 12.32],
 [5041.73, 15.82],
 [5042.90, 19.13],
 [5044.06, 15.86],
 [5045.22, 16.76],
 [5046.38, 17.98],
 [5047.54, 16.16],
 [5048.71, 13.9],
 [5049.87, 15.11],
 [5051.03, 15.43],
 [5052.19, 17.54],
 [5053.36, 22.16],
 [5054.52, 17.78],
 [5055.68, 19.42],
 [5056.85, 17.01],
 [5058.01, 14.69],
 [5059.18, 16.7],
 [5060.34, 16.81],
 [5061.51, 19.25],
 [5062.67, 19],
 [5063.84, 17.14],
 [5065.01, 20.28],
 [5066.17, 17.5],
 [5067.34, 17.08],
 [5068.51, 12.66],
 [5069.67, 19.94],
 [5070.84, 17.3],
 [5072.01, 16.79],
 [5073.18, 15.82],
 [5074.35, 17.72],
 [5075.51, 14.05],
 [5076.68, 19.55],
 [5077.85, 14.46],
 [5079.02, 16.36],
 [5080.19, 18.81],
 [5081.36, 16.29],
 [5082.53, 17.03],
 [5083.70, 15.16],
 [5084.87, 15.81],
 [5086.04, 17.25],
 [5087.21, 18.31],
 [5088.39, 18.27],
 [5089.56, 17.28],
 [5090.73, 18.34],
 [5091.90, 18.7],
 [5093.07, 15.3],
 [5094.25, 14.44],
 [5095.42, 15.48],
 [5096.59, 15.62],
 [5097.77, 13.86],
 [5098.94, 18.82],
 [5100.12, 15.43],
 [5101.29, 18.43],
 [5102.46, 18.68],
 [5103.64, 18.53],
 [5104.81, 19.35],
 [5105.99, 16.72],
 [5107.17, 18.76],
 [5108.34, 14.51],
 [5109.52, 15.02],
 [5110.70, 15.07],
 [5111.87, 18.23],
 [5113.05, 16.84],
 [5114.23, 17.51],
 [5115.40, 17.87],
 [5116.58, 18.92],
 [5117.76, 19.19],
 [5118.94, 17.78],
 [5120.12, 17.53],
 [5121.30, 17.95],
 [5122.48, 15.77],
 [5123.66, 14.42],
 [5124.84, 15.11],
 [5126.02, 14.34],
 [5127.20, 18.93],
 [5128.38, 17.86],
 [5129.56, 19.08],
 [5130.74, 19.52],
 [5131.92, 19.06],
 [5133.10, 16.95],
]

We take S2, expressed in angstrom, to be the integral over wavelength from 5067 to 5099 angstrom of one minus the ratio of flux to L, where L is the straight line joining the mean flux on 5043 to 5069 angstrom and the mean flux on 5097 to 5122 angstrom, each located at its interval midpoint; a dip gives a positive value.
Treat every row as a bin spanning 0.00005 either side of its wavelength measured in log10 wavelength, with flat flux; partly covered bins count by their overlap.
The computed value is 1.2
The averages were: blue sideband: 17.2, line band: 16.6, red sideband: 17.4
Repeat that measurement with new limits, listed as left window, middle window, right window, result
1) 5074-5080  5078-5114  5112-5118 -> 0.84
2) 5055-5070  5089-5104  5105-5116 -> 0.17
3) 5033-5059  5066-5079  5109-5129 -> 0.06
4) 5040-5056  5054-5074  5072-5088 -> -0.76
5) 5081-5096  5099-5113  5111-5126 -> -0.21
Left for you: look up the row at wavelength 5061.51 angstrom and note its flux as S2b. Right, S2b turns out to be 19.25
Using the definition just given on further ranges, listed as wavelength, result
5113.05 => 16.84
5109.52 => 15.02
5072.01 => 16.79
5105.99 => 16.72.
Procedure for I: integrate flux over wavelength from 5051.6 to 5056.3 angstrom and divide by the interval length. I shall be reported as 19.2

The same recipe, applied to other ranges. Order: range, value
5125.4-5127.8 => 16.6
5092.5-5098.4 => 15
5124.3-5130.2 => 17.1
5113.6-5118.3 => 18.4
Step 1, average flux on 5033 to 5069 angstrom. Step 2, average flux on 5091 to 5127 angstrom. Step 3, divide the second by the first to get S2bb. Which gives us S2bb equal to 1.01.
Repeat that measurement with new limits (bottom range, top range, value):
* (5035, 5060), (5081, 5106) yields 1.02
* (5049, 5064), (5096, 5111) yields 0.96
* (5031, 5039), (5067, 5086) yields 1.06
